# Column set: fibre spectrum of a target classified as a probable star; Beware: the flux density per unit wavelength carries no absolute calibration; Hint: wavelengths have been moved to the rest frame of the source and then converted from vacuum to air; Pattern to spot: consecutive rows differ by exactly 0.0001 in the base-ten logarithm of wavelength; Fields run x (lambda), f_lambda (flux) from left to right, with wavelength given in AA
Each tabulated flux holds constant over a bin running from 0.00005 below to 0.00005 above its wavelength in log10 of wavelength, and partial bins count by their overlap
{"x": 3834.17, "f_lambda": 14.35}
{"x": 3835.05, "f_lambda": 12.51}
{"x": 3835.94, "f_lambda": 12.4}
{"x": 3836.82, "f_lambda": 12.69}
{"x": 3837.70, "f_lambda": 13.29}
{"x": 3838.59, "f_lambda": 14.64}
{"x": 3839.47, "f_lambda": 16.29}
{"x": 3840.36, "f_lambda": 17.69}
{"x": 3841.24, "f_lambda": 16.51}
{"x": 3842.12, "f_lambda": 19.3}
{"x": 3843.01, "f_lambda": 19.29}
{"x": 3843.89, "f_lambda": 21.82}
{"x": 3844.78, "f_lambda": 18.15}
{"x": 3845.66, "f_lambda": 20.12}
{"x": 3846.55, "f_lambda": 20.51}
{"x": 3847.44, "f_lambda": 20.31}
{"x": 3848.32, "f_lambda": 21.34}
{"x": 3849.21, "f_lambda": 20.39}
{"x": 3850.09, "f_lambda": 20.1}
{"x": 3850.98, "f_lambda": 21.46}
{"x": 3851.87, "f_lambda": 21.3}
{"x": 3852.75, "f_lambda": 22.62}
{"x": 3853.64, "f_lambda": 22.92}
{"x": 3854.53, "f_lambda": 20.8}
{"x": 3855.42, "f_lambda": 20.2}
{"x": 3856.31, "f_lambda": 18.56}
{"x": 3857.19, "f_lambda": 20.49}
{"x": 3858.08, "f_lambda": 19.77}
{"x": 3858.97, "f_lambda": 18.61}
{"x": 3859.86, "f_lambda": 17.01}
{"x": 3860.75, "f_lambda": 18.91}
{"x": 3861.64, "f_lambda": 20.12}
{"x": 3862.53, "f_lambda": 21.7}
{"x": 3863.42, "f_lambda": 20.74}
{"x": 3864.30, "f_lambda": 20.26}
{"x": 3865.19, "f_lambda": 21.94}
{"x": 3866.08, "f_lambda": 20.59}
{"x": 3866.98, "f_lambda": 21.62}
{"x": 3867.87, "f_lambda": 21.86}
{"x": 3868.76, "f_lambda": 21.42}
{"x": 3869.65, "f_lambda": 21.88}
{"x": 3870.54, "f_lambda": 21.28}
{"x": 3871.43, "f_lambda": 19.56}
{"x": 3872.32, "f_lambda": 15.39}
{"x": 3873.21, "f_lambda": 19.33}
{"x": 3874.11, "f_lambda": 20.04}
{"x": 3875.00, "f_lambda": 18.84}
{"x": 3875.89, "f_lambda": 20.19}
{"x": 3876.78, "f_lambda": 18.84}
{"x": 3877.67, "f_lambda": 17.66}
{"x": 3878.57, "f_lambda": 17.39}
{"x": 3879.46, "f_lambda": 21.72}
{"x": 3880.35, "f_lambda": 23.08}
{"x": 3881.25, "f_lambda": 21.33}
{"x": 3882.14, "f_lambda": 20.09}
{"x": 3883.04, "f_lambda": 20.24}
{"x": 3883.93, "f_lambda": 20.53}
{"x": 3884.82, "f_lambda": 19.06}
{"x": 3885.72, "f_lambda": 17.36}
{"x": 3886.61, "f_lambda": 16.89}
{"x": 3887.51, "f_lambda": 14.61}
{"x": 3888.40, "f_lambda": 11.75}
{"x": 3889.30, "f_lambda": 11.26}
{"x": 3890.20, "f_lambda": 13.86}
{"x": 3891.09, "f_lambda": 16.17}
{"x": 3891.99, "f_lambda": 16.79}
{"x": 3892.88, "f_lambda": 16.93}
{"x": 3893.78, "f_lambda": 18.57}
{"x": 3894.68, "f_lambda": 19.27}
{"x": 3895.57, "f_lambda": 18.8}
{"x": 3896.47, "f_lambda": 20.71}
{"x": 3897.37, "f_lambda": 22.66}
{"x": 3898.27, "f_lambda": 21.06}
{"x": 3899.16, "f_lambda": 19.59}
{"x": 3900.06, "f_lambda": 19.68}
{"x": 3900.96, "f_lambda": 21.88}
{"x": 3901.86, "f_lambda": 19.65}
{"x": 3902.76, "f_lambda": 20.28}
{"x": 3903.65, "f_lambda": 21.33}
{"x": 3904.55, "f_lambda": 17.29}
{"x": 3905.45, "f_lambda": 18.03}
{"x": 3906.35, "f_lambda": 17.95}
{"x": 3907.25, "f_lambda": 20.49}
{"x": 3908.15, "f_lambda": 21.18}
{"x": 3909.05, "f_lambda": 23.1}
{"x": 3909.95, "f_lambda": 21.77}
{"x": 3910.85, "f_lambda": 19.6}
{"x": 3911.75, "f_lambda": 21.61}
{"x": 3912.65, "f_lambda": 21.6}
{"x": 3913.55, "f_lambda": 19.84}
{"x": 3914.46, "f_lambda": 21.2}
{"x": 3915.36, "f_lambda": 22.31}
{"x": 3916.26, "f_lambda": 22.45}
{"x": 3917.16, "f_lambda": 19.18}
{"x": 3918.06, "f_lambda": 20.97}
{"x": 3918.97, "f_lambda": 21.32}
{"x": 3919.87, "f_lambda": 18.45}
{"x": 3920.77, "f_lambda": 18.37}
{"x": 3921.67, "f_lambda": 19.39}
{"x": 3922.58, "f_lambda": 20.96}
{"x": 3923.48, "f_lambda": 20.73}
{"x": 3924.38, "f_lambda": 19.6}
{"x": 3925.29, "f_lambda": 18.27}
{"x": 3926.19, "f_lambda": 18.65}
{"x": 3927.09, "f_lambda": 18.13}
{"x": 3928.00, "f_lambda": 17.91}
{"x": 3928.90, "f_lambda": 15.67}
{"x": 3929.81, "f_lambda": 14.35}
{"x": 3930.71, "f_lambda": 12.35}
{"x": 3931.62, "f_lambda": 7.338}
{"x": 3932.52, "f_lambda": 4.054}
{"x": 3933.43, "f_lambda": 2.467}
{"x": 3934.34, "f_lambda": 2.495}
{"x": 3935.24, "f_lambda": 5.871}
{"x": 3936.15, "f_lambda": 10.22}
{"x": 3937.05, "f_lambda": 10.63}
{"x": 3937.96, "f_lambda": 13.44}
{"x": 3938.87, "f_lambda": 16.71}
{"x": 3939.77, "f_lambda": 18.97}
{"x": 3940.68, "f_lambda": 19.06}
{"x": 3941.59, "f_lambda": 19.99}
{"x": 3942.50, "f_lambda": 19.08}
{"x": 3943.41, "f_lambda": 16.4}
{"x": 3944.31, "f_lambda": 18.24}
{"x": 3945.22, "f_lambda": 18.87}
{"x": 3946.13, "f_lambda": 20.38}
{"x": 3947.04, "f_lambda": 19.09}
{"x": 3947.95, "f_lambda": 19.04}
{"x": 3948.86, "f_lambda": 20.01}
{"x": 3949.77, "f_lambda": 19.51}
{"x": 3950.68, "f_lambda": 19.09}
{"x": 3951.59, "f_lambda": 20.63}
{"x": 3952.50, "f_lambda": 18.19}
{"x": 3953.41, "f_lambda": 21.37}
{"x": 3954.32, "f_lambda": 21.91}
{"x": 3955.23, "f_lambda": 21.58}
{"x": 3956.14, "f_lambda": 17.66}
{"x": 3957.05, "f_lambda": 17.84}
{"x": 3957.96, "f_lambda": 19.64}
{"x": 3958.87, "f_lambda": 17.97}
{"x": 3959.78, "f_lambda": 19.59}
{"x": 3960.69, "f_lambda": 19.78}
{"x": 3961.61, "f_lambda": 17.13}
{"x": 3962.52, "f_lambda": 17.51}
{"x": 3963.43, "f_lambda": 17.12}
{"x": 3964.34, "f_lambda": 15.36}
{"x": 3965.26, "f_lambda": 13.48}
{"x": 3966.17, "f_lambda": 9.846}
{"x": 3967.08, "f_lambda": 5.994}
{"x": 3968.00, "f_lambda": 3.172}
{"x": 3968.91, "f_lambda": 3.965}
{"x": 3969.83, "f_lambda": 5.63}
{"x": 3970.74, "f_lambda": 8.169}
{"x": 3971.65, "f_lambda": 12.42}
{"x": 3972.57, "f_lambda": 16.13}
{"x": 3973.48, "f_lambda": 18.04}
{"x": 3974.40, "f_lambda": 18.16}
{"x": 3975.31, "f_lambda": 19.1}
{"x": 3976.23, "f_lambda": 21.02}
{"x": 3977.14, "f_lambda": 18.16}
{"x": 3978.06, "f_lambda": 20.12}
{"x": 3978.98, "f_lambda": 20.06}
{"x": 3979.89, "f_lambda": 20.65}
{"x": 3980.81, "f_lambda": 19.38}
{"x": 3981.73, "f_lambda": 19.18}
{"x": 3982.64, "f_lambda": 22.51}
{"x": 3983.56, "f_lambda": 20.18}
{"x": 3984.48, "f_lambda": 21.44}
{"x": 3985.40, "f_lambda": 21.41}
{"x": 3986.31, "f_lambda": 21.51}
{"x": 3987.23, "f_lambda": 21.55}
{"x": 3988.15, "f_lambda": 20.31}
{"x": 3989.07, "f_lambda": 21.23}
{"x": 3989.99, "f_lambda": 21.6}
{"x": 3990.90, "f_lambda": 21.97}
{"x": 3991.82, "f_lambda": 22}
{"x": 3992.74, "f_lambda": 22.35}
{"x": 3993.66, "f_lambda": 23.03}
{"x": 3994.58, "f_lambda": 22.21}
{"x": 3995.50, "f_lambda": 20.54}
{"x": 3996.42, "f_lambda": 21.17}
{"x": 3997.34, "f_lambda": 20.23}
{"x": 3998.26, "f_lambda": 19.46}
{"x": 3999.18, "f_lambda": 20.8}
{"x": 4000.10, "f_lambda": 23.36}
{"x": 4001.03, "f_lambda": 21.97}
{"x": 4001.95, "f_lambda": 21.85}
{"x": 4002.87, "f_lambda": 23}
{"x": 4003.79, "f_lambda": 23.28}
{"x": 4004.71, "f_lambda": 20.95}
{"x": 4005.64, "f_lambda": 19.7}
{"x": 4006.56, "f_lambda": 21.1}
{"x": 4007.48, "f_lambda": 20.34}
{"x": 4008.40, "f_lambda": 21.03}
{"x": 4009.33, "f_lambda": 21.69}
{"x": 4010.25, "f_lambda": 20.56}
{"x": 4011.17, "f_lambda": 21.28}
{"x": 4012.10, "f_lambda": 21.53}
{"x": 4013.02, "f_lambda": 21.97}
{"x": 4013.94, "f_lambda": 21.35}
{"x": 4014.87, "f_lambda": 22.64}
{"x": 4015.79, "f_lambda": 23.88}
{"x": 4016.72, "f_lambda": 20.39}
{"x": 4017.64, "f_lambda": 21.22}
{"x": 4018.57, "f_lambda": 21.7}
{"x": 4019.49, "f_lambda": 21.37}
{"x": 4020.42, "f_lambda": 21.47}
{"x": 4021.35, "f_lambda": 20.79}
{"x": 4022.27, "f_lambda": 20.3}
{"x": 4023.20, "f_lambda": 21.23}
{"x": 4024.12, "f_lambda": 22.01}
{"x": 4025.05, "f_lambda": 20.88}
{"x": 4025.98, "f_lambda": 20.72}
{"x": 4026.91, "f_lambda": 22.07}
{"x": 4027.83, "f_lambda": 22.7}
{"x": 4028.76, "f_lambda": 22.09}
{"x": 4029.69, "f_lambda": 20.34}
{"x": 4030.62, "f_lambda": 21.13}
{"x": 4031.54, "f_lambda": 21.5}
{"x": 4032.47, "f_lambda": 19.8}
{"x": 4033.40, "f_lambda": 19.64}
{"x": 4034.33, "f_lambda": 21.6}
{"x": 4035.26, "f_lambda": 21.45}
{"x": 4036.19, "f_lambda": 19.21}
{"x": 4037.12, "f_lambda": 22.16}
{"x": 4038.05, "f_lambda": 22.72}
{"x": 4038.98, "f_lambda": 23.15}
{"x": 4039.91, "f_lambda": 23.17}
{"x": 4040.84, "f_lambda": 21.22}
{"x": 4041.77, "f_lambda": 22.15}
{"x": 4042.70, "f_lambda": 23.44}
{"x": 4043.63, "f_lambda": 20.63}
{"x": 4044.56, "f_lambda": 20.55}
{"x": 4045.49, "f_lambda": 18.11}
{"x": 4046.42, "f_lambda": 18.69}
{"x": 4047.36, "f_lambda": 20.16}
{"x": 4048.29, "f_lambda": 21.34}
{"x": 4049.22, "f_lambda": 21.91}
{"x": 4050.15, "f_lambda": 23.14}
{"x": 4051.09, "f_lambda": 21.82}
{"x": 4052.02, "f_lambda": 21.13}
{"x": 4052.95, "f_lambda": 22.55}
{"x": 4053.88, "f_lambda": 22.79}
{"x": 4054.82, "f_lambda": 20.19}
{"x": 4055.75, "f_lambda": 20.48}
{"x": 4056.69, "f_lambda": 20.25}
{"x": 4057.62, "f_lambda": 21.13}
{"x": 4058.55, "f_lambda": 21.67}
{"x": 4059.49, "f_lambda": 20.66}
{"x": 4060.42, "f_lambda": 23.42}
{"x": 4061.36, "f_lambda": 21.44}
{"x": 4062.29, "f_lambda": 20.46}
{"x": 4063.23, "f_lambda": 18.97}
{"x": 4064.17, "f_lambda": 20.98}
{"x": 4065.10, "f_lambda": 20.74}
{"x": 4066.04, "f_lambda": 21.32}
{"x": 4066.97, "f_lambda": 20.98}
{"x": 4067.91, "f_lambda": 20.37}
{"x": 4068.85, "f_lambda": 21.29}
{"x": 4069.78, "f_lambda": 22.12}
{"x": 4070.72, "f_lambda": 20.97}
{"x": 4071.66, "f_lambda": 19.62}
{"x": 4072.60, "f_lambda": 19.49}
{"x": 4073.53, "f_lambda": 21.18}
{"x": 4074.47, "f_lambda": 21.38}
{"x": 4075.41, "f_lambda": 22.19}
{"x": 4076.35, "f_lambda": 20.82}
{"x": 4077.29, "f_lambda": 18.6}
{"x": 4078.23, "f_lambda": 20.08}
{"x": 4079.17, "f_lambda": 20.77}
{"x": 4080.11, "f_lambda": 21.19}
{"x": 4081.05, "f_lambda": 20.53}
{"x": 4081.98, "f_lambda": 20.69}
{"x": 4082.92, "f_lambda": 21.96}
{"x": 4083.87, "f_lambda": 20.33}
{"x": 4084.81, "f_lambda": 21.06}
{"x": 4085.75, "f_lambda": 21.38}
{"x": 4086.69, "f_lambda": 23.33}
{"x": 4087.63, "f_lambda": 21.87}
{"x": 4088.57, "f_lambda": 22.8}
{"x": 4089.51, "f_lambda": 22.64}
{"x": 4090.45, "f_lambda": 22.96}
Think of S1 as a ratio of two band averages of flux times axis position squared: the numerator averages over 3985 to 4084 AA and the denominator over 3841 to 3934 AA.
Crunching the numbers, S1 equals 1.20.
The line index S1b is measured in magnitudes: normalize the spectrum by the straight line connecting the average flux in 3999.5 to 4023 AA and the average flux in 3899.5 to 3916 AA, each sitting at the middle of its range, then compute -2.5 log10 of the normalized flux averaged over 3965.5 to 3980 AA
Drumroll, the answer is 0.48 mag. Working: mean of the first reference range 20.5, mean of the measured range 13.6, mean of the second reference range 21.5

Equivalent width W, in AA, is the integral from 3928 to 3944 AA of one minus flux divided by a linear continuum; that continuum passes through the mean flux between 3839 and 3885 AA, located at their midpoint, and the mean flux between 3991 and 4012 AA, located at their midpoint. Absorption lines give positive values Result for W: 6.4 AA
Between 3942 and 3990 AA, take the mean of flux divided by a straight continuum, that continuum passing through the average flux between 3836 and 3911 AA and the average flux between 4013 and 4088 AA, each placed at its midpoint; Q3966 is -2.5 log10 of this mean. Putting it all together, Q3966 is 0.150 mag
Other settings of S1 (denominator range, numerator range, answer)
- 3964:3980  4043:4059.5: 1.59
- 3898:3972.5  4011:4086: 1.32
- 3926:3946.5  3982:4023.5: 1.60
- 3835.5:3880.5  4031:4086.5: 1.20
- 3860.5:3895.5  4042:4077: 1.22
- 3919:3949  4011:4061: 1.44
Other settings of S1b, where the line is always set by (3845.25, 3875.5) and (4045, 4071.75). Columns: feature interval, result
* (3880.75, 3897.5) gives 0.16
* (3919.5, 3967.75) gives 0.26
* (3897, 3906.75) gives 0.03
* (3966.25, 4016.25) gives 0.08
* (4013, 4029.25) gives -0.04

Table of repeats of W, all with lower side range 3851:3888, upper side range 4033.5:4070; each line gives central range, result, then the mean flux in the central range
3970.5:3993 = 1.21 AA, 19.6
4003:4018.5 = -0.38 AA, 21.5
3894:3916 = -0.29 AA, 20.5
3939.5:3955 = 0.80 AA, 19.4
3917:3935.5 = 4.76 AA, 15.1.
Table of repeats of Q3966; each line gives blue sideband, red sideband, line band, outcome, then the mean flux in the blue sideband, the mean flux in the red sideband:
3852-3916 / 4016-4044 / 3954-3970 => 0.36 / 19.6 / 21.4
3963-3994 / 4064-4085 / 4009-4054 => -0.12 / 17.2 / 20.8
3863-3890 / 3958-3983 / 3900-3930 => -0.12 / 19.2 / 15.6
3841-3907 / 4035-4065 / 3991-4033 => -0.03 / 19.5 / 21.3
